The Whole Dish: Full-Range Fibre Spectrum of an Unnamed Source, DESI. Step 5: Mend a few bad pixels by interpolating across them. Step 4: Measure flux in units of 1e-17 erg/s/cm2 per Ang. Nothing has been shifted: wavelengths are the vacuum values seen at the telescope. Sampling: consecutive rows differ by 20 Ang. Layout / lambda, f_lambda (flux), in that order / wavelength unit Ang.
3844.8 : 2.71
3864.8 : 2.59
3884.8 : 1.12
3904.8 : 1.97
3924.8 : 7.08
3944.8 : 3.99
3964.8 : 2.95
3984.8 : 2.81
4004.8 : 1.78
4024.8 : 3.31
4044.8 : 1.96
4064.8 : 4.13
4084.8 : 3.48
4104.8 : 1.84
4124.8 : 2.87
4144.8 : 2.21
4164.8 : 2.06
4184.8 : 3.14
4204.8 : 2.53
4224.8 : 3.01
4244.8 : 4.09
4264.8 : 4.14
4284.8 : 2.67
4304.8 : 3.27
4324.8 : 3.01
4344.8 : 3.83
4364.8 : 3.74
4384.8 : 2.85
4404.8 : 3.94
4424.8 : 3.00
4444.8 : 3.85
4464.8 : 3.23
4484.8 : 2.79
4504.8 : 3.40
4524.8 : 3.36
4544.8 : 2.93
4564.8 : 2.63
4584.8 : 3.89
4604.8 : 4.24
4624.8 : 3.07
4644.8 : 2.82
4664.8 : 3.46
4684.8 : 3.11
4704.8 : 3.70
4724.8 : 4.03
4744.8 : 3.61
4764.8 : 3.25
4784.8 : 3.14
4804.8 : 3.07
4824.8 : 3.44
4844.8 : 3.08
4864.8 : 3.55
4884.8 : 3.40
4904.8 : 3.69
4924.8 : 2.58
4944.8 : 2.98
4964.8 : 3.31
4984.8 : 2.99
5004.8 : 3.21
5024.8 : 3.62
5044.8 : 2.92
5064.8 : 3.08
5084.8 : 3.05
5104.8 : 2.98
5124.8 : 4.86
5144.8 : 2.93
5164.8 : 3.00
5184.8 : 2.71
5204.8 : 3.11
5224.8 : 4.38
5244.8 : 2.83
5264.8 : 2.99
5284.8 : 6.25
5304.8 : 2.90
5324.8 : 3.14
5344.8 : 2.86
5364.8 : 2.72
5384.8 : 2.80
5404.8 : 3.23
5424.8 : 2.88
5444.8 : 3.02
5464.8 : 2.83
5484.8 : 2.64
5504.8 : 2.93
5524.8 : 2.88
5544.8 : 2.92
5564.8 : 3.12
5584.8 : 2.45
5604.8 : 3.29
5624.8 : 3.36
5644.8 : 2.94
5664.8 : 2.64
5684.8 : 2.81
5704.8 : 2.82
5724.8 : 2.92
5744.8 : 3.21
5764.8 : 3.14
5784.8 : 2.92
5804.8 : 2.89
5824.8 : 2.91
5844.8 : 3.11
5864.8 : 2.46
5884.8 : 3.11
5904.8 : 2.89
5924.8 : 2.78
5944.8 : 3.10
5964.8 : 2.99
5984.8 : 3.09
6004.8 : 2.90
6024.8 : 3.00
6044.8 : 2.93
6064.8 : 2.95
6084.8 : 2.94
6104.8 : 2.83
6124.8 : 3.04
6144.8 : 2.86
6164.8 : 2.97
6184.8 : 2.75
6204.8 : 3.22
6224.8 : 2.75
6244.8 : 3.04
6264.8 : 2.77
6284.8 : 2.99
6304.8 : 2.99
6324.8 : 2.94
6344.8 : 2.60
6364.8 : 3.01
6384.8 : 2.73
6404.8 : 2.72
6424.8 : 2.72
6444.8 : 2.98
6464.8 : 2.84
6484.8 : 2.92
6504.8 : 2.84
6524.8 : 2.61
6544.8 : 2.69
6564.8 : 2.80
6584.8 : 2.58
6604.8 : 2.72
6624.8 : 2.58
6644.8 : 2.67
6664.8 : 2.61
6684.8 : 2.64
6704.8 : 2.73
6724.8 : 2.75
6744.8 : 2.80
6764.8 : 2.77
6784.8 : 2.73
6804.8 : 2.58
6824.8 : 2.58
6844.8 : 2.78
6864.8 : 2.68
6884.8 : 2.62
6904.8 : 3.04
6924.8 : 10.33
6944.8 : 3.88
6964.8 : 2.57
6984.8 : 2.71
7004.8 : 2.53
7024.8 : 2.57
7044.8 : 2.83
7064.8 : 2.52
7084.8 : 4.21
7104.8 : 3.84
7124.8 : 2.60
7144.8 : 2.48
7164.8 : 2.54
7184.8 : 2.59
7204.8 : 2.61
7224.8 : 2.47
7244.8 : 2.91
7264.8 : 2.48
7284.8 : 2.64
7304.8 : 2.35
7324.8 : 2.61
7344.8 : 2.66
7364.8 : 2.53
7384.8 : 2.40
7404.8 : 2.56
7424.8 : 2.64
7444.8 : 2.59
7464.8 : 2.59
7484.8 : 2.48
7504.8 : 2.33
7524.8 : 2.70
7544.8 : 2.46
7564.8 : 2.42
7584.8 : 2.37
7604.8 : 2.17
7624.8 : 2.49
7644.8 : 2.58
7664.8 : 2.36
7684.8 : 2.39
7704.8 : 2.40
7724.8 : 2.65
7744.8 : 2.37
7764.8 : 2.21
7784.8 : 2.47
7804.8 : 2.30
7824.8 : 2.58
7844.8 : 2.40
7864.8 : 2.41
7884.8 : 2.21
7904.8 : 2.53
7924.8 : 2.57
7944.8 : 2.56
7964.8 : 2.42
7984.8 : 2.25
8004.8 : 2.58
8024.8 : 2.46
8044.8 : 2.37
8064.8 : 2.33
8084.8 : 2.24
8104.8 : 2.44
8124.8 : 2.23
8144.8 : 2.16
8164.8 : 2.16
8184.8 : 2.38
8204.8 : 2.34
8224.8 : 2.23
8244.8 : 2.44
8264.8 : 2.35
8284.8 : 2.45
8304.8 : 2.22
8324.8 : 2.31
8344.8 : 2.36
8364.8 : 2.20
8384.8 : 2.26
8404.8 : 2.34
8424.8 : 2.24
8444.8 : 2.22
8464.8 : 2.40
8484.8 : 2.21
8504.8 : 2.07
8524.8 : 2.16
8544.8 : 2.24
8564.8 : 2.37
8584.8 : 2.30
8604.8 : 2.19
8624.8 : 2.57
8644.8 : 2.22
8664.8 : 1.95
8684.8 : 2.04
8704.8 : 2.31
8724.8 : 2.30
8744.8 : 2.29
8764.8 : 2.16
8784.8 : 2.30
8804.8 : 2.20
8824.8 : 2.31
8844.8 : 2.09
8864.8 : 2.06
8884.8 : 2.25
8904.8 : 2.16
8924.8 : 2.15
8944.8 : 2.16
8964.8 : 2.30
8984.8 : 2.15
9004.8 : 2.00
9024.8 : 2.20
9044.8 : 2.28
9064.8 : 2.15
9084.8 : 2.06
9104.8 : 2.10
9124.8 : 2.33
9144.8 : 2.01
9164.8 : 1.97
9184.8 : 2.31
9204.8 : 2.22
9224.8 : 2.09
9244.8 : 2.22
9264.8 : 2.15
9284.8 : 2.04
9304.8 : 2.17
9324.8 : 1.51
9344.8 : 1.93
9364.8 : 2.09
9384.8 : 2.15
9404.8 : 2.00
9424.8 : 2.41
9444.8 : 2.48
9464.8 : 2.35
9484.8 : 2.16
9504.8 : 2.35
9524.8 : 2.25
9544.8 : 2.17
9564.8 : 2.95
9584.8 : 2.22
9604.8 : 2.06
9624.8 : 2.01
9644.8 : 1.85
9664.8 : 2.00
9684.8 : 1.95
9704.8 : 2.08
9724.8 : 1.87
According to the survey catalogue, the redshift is 0.055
